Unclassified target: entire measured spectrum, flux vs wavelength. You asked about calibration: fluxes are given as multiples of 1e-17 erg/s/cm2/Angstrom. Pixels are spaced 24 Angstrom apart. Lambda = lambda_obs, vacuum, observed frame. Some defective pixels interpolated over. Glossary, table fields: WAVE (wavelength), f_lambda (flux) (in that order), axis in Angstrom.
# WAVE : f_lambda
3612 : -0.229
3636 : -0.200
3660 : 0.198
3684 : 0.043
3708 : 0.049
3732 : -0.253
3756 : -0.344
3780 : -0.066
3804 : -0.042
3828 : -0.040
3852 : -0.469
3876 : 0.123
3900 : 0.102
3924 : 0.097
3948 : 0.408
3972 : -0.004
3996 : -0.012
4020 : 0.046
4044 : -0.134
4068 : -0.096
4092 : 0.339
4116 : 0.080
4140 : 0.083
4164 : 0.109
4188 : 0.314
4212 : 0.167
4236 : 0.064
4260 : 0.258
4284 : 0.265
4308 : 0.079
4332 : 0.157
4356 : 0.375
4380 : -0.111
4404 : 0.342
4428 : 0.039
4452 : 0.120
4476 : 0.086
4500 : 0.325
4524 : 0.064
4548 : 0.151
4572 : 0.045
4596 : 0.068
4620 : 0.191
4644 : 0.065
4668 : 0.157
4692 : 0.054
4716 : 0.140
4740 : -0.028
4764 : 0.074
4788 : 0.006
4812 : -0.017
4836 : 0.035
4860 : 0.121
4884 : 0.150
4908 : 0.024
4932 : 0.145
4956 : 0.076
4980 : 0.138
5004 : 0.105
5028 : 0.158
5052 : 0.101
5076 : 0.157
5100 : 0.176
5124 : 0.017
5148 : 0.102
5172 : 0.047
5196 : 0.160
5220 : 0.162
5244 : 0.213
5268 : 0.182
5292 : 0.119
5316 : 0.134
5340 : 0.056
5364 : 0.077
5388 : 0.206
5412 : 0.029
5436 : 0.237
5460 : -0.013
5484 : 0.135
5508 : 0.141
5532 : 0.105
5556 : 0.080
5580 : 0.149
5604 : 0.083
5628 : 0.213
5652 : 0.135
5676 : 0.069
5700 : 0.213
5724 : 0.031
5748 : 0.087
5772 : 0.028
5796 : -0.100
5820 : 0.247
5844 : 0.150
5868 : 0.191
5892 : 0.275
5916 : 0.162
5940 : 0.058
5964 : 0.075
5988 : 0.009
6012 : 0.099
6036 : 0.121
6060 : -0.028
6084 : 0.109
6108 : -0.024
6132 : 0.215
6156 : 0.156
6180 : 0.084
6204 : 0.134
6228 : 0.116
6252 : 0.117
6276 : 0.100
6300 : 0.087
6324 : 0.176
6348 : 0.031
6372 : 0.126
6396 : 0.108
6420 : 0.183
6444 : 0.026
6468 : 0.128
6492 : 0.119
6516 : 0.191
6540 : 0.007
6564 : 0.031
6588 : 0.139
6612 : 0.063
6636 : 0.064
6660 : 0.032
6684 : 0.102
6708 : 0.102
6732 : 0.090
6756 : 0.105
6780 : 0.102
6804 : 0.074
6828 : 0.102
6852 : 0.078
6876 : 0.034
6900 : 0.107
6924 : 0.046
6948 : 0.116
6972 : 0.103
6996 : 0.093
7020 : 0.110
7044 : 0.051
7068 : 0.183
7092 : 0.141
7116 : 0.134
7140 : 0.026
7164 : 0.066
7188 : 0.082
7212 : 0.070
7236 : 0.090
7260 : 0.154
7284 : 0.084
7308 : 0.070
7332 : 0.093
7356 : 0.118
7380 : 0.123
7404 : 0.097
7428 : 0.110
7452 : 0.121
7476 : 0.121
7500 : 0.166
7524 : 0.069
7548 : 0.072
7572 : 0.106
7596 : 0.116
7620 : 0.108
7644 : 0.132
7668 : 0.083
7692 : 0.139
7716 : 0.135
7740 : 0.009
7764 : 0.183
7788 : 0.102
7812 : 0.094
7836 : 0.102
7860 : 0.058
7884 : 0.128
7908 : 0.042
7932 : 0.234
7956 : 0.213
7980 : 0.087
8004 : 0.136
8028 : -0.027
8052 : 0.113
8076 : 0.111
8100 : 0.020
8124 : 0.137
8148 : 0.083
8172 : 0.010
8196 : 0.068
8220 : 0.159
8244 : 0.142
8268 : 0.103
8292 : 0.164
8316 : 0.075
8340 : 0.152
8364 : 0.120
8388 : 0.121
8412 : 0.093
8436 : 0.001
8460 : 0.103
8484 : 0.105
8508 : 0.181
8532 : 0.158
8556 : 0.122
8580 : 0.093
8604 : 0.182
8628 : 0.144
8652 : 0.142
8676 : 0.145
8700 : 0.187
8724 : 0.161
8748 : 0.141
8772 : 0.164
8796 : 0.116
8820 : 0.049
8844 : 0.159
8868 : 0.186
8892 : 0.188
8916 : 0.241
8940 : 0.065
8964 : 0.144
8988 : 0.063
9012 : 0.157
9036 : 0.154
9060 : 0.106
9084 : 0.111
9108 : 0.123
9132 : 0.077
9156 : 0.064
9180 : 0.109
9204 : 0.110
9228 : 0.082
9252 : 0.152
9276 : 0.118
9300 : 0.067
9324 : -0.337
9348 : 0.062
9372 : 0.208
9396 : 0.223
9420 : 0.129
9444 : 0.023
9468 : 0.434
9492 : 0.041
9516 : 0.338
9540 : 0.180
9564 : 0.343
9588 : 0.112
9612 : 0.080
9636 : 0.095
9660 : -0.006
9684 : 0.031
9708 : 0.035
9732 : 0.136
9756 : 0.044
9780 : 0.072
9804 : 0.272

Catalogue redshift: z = 1.130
